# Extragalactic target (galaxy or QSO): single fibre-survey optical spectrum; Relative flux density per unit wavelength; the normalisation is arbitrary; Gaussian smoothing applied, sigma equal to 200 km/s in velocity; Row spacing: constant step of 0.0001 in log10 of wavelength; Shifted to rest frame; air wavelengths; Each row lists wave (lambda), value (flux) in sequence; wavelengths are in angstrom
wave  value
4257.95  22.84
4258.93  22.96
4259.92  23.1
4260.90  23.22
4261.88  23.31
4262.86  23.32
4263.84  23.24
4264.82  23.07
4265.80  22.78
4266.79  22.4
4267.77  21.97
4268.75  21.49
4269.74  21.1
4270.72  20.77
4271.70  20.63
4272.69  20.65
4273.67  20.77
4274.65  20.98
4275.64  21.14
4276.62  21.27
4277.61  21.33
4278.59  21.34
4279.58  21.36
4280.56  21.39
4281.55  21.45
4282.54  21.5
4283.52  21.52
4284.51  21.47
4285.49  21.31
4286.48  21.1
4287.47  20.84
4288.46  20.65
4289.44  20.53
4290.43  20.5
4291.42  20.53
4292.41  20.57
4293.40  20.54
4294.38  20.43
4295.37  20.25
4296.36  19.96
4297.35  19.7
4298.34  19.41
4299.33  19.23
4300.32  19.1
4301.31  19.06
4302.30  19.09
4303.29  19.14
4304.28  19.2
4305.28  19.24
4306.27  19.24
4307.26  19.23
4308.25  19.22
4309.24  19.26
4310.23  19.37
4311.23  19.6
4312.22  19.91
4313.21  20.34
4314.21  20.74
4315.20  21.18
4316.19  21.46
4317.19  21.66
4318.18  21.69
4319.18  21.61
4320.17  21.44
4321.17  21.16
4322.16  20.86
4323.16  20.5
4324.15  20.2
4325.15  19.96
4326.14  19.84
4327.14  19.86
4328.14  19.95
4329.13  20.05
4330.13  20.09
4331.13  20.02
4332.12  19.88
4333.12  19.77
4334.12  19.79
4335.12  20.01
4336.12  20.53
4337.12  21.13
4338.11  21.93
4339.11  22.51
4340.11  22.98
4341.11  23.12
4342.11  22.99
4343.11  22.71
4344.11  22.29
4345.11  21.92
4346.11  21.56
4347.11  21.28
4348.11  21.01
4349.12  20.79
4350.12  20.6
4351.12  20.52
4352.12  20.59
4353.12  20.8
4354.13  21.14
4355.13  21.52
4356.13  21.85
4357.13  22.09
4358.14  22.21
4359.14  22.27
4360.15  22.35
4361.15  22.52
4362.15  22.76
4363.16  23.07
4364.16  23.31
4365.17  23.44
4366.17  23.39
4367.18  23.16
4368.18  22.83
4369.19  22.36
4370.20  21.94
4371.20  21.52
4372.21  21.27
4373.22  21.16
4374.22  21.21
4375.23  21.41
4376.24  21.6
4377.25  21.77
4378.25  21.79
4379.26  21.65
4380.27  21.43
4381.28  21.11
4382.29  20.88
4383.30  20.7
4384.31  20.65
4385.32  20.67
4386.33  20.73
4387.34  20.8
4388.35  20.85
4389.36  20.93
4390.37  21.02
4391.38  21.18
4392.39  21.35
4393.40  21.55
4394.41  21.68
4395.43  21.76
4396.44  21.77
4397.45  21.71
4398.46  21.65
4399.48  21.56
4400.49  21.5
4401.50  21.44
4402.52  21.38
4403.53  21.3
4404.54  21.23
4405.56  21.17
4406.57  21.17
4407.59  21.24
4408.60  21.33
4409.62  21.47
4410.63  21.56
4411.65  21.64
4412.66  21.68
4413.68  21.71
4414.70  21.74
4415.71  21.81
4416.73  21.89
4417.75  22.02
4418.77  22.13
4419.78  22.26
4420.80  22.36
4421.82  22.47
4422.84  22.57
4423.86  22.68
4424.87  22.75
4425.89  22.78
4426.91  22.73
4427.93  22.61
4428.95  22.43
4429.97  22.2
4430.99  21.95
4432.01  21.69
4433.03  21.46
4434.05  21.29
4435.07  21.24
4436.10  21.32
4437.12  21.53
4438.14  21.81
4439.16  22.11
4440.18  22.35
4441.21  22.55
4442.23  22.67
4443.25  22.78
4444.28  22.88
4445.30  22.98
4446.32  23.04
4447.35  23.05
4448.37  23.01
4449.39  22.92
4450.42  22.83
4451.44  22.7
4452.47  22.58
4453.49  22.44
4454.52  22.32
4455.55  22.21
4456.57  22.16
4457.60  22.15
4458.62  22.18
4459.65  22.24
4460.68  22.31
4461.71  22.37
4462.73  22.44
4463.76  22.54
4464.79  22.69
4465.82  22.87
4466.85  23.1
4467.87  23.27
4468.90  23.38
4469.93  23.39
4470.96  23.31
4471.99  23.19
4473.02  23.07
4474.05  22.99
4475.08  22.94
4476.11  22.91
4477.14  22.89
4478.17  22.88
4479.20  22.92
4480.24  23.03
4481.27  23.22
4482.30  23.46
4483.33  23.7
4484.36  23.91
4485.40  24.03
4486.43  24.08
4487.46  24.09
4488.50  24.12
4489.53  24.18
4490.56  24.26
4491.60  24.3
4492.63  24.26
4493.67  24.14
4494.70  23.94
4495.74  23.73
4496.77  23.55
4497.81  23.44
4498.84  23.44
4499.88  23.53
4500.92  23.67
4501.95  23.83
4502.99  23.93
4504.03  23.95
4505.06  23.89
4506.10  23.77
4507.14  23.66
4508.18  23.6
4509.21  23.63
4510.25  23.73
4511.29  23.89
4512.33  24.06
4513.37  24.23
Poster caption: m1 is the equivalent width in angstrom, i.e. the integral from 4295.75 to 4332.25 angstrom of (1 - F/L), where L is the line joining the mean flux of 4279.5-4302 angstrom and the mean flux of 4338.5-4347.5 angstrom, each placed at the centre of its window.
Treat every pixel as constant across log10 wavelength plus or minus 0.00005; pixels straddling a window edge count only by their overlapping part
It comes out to 2.2 angstrom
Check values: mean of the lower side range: 20.5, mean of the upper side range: 22.4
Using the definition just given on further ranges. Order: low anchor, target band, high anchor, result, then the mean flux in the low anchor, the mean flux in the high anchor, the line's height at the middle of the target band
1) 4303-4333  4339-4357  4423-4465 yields -0.8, 20.2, 22.4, 20.7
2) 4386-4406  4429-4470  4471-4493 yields 0.5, 21.3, 23.5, 22.7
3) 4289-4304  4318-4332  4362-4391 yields 0.0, 19.9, 21.7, 20.5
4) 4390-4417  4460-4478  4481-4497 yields 0.4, 21.5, 24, 23.4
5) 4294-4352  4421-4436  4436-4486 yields 0.0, 20.5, 22.8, 22.2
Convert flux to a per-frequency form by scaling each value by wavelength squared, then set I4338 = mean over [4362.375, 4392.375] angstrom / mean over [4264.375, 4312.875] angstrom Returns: 1.10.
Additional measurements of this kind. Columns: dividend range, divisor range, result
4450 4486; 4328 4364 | 1.13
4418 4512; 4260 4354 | 1.18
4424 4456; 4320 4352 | 1.12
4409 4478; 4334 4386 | 1.07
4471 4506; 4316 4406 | 1.17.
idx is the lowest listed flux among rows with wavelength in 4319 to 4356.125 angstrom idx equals 19.77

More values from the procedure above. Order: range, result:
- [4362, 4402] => 20.65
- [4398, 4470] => 21.17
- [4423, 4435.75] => 21.24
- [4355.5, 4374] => 21.16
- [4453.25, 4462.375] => 22.15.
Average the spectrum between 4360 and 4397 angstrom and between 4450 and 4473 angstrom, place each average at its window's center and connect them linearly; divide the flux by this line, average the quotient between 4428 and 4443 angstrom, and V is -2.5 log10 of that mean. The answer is 0.02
